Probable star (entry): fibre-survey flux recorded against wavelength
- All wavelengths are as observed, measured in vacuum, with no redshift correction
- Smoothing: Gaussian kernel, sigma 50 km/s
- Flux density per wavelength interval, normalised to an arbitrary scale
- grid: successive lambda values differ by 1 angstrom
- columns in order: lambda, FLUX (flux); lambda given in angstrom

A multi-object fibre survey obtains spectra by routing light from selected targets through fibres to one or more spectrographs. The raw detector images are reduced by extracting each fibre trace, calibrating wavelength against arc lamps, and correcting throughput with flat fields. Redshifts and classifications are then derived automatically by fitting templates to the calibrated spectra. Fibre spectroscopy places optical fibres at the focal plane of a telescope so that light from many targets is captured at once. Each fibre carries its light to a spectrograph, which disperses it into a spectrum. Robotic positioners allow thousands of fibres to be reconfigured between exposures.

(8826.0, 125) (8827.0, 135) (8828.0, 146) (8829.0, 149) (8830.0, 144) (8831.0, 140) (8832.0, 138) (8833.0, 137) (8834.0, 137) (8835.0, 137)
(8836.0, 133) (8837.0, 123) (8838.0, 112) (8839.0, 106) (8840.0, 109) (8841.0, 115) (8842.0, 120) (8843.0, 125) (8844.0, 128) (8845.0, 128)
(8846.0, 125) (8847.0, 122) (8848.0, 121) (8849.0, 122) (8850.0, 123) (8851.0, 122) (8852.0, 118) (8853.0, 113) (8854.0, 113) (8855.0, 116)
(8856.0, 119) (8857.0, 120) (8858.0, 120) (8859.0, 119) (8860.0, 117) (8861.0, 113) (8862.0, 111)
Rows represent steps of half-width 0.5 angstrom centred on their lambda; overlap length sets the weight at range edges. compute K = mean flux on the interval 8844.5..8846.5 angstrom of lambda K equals 126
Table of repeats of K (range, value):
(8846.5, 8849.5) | 122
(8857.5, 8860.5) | 119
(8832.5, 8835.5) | 137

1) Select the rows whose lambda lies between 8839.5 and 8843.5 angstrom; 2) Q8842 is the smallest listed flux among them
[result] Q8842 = 109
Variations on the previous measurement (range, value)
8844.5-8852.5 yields 118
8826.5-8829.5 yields 135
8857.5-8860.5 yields 117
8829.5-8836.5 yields 133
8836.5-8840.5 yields 106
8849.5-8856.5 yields 113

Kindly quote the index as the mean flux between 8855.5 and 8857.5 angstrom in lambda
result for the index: 120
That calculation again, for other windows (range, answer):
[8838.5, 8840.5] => 108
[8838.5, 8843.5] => 115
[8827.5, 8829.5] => 148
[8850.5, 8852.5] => 120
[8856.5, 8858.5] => 120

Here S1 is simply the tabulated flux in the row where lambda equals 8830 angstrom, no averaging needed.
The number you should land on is 144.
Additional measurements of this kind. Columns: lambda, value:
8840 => 109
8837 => 123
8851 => 122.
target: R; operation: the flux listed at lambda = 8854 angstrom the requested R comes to 113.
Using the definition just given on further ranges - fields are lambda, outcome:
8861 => 113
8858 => 120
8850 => 123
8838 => 112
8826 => 125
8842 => 120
